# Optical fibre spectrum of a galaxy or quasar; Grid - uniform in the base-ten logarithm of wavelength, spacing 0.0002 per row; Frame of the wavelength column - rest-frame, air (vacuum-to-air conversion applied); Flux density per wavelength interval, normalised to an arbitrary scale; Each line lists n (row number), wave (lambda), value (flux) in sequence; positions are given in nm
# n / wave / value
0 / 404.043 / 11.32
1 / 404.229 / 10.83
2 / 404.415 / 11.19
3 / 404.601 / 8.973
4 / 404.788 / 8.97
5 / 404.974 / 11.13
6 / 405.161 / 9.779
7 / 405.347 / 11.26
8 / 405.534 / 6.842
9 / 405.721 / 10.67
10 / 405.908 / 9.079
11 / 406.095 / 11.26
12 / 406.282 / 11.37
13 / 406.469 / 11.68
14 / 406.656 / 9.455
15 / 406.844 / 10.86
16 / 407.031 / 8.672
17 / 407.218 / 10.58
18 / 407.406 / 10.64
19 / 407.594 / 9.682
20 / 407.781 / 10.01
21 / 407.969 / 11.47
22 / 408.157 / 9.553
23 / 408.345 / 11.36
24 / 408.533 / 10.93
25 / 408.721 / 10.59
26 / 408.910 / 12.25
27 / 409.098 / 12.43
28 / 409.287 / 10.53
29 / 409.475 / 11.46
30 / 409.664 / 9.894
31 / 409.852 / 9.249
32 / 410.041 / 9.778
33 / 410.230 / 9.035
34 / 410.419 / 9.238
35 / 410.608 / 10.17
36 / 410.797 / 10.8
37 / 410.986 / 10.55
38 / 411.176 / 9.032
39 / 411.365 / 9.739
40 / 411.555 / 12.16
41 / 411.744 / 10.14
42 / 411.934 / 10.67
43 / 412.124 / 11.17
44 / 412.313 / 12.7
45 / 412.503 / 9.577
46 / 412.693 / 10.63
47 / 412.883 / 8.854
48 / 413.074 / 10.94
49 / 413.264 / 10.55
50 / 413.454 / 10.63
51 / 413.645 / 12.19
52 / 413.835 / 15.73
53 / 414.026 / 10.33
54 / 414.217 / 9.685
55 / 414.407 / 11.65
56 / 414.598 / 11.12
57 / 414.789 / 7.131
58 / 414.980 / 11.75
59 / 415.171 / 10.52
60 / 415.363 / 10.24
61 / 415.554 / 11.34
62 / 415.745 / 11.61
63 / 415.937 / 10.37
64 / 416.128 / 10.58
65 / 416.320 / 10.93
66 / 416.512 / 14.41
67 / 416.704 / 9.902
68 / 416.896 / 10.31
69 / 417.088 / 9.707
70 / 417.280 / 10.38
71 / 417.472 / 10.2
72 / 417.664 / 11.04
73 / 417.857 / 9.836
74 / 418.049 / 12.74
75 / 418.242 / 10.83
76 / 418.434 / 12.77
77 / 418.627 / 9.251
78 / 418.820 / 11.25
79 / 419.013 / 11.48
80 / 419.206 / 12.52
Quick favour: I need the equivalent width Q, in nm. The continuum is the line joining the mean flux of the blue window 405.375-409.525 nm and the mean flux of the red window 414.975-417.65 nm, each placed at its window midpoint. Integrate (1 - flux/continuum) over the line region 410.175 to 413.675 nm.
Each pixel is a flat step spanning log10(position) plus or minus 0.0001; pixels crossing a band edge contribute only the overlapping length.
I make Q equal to 0.08 nm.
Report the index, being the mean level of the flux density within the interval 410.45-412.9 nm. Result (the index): 10.5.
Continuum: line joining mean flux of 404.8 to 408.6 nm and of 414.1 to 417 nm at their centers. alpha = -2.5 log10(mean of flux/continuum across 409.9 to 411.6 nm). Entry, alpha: 0.06 mag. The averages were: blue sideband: 10.3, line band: 9.97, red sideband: 10.8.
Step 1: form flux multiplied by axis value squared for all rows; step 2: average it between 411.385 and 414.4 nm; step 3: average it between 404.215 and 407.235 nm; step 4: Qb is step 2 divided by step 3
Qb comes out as 1.13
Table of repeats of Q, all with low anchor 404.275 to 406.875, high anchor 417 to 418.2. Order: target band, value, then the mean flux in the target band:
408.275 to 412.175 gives -0.059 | 10.5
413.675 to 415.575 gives -0.078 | 11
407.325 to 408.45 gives -0.020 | 10.5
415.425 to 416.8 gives -0.088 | 11.3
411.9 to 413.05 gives -0.018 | 10.6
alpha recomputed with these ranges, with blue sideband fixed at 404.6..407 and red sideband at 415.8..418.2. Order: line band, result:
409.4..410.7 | 0.06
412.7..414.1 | -0.06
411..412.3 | -0.01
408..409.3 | -0.08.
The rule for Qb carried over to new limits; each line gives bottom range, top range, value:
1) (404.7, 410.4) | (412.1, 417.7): 1.09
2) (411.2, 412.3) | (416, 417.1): 1.05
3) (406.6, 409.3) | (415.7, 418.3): 1.07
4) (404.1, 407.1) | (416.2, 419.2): 1.15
